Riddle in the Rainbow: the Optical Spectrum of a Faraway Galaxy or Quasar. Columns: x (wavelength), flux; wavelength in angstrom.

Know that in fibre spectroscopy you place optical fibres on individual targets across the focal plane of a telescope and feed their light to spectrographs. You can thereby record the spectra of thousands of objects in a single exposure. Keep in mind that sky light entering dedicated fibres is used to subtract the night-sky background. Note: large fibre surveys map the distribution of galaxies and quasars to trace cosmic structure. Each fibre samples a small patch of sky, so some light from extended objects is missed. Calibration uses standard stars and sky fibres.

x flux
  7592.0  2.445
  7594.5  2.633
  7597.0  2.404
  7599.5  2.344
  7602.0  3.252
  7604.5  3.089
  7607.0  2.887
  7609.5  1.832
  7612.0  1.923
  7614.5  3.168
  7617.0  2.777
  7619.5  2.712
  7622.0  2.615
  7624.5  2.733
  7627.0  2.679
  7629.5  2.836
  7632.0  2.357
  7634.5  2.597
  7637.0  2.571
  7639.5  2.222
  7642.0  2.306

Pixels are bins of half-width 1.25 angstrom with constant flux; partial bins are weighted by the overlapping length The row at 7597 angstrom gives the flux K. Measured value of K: 2.404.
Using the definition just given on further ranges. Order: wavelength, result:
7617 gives 2.777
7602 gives 3.252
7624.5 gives 2.733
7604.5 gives 3.089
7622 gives 2.615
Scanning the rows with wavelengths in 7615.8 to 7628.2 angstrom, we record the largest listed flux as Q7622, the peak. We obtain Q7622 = 2.777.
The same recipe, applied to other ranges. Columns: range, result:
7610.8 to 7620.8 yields 3.168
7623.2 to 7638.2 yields 2.836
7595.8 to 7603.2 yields 3.252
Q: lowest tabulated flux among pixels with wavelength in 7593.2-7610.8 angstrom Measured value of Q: 1.832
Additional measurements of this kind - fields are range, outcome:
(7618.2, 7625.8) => 2.615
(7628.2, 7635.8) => 2.357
